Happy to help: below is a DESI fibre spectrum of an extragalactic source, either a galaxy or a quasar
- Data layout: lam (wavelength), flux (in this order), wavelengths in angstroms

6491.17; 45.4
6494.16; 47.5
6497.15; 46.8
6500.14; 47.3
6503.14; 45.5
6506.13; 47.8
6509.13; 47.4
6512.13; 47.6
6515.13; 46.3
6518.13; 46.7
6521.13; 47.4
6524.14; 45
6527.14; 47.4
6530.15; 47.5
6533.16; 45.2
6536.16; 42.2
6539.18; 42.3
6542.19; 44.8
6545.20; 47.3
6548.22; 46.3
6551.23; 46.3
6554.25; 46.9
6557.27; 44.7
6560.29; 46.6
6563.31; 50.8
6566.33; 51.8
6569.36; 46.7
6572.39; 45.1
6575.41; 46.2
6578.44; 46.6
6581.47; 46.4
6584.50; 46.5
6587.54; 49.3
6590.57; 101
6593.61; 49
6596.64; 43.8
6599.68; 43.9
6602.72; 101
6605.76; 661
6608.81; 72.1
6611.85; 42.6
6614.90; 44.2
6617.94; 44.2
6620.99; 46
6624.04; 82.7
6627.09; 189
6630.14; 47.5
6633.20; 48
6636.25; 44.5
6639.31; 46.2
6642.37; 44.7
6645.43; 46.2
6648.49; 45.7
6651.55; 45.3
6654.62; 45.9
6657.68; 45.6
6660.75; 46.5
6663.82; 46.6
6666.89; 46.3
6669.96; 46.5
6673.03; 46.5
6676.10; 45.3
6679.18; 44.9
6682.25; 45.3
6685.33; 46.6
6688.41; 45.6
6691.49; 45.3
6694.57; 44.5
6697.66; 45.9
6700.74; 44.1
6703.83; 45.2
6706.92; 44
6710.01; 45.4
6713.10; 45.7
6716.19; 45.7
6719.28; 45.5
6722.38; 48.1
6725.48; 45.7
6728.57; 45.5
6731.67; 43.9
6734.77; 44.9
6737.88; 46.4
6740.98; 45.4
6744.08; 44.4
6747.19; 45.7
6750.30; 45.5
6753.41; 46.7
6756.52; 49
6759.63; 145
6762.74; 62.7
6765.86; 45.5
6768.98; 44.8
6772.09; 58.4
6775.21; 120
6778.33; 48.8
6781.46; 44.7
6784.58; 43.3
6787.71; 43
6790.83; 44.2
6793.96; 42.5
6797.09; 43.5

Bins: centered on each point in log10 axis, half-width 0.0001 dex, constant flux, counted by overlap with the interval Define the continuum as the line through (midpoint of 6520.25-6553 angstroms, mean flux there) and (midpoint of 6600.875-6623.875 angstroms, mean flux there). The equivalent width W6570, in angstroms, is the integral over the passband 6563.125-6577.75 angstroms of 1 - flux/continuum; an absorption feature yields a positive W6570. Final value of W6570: 6.6 angstroms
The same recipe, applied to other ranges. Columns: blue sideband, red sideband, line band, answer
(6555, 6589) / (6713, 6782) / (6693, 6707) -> 2.15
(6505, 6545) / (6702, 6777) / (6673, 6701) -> 3.61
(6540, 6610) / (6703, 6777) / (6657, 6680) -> 6.70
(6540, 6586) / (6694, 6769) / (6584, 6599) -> -3.32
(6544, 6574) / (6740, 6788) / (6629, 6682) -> 6.75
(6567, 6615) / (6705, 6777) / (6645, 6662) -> 6.92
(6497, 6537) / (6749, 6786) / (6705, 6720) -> 3.58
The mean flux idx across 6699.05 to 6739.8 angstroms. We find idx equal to 45.4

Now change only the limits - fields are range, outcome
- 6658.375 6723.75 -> 45.7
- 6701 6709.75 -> 44.6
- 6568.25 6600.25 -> 51.6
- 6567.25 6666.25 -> 74.6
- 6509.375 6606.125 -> 61.9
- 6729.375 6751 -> 45.2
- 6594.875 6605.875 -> 152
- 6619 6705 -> 52.2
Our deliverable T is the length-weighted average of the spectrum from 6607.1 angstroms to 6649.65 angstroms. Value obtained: 62.9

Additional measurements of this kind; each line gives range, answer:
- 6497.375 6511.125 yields 47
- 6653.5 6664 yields 46.1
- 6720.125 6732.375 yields 45.9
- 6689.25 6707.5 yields 44.9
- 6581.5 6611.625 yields 122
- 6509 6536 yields 46.5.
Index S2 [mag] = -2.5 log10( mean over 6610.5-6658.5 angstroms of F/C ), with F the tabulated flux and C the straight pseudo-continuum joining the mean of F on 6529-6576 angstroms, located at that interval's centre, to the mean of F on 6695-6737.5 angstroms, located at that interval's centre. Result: -0.24 mag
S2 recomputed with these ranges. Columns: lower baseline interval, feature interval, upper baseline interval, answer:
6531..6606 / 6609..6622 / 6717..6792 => 0.306 mag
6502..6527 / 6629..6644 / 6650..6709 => -0.006 mag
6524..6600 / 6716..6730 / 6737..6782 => 0.247 mag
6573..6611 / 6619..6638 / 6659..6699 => 0.087 mag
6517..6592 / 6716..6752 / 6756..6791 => 0.314 mag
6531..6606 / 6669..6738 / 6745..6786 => 0.346 mag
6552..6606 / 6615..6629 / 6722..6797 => -0.234 mag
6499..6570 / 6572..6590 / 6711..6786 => -0.031 mag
